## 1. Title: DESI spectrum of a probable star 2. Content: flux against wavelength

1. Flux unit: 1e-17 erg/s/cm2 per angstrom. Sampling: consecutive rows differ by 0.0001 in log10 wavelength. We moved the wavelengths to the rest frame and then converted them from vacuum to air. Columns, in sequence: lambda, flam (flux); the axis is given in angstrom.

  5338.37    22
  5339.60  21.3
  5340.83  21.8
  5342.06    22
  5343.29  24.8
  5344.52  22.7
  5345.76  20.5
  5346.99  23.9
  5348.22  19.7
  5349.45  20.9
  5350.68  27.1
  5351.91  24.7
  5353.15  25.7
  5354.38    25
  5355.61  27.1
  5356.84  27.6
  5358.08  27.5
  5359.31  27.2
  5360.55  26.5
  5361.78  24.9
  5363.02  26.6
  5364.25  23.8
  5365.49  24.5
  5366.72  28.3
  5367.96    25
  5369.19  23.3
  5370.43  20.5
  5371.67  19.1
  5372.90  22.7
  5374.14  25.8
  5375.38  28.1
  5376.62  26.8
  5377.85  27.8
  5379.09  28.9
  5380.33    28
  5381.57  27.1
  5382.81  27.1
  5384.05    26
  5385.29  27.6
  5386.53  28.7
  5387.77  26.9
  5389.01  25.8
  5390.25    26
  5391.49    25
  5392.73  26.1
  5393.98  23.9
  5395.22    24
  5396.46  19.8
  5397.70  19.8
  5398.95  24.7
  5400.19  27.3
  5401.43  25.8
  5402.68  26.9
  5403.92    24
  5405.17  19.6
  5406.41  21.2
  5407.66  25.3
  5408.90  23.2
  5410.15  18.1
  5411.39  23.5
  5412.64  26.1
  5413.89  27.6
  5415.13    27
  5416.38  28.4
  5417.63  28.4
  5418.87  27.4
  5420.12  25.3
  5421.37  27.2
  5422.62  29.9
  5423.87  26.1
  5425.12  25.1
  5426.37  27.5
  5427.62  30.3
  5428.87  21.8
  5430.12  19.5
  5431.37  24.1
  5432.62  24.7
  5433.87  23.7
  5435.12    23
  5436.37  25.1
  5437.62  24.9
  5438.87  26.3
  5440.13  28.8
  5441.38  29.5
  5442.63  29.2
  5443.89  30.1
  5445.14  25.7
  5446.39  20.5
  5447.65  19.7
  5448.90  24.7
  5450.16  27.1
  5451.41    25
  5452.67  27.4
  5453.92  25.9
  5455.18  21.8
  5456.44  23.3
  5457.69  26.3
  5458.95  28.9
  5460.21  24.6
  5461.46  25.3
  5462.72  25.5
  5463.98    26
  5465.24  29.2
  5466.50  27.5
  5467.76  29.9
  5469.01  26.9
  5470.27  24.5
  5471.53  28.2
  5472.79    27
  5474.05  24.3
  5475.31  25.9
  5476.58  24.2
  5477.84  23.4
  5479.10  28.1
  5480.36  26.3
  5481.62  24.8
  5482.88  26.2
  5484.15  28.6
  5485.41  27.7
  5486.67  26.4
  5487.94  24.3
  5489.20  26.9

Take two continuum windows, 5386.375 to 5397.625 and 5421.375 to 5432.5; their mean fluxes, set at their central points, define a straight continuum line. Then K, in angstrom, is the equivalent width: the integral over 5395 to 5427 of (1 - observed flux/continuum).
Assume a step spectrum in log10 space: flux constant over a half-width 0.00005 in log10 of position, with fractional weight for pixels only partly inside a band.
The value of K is 0.3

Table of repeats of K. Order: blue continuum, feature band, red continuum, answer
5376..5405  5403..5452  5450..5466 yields 1.0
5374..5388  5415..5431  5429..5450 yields -0.5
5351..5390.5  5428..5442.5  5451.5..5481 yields 0.6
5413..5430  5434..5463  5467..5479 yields 1.0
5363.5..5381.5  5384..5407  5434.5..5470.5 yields 0.7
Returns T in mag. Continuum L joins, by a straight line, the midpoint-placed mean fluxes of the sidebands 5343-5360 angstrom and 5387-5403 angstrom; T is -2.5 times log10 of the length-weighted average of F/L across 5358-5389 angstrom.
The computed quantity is -0.05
